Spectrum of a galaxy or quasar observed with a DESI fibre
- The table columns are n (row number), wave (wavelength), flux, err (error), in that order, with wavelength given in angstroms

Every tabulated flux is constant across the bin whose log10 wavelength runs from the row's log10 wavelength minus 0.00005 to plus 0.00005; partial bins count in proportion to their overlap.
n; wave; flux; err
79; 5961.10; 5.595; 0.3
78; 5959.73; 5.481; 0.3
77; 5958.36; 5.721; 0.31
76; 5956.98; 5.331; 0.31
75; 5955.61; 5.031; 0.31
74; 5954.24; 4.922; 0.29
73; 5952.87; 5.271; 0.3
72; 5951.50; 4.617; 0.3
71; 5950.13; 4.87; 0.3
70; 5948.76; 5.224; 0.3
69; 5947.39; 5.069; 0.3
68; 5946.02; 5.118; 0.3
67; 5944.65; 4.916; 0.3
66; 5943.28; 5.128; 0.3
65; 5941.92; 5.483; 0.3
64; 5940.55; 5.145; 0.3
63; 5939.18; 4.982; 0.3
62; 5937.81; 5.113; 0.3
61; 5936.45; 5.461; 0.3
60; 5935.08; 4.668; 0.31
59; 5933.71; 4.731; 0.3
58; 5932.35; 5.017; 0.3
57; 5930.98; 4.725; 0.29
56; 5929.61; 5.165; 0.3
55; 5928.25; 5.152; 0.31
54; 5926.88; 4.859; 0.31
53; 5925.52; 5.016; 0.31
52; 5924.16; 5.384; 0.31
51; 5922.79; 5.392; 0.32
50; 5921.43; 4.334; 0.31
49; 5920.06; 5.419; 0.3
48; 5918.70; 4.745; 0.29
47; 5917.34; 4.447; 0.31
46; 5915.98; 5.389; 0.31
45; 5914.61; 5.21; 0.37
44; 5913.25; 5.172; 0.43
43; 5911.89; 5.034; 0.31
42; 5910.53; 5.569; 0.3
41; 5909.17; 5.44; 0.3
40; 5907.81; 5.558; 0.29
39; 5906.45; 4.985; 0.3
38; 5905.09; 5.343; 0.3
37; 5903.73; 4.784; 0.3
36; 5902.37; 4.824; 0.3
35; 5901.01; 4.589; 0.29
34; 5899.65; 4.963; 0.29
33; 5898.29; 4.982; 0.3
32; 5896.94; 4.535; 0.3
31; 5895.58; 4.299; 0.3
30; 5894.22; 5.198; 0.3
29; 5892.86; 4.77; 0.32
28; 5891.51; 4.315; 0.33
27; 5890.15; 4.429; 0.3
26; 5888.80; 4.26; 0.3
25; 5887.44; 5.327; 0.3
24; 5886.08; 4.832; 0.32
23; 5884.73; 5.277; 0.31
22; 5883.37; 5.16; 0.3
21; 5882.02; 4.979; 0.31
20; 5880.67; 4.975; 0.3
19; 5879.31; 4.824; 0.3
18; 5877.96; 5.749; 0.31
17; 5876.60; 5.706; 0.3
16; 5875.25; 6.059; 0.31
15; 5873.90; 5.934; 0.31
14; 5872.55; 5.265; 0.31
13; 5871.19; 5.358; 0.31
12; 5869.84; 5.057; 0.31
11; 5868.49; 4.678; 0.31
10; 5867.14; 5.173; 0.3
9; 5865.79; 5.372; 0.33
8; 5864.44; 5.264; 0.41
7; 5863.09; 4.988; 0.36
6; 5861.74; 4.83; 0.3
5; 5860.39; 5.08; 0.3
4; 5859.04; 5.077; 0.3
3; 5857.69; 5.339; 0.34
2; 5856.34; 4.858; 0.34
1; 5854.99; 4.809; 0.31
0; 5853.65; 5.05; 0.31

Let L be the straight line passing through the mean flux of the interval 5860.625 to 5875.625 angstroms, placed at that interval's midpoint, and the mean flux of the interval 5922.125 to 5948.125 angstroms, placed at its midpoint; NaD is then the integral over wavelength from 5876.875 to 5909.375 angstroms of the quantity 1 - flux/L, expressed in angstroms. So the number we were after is 1.57 angstroms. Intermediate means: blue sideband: 5.25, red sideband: 5.08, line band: 4.93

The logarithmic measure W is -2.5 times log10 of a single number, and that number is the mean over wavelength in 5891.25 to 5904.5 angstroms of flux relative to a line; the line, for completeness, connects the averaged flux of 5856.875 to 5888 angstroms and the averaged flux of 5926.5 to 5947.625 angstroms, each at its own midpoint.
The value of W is 0.09 mag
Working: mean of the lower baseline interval 5.23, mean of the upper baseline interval 5.05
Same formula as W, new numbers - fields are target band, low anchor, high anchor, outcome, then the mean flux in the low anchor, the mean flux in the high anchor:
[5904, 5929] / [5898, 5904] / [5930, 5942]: -0.05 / 4.82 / 5.01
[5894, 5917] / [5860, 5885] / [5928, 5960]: 0.03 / 5.25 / 5.09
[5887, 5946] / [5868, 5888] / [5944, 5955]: 0.03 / 5.28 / 5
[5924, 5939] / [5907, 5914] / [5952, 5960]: 0.06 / 5.35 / 5.27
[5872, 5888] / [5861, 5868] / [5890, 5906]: -0.08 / 5.11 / 4.77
